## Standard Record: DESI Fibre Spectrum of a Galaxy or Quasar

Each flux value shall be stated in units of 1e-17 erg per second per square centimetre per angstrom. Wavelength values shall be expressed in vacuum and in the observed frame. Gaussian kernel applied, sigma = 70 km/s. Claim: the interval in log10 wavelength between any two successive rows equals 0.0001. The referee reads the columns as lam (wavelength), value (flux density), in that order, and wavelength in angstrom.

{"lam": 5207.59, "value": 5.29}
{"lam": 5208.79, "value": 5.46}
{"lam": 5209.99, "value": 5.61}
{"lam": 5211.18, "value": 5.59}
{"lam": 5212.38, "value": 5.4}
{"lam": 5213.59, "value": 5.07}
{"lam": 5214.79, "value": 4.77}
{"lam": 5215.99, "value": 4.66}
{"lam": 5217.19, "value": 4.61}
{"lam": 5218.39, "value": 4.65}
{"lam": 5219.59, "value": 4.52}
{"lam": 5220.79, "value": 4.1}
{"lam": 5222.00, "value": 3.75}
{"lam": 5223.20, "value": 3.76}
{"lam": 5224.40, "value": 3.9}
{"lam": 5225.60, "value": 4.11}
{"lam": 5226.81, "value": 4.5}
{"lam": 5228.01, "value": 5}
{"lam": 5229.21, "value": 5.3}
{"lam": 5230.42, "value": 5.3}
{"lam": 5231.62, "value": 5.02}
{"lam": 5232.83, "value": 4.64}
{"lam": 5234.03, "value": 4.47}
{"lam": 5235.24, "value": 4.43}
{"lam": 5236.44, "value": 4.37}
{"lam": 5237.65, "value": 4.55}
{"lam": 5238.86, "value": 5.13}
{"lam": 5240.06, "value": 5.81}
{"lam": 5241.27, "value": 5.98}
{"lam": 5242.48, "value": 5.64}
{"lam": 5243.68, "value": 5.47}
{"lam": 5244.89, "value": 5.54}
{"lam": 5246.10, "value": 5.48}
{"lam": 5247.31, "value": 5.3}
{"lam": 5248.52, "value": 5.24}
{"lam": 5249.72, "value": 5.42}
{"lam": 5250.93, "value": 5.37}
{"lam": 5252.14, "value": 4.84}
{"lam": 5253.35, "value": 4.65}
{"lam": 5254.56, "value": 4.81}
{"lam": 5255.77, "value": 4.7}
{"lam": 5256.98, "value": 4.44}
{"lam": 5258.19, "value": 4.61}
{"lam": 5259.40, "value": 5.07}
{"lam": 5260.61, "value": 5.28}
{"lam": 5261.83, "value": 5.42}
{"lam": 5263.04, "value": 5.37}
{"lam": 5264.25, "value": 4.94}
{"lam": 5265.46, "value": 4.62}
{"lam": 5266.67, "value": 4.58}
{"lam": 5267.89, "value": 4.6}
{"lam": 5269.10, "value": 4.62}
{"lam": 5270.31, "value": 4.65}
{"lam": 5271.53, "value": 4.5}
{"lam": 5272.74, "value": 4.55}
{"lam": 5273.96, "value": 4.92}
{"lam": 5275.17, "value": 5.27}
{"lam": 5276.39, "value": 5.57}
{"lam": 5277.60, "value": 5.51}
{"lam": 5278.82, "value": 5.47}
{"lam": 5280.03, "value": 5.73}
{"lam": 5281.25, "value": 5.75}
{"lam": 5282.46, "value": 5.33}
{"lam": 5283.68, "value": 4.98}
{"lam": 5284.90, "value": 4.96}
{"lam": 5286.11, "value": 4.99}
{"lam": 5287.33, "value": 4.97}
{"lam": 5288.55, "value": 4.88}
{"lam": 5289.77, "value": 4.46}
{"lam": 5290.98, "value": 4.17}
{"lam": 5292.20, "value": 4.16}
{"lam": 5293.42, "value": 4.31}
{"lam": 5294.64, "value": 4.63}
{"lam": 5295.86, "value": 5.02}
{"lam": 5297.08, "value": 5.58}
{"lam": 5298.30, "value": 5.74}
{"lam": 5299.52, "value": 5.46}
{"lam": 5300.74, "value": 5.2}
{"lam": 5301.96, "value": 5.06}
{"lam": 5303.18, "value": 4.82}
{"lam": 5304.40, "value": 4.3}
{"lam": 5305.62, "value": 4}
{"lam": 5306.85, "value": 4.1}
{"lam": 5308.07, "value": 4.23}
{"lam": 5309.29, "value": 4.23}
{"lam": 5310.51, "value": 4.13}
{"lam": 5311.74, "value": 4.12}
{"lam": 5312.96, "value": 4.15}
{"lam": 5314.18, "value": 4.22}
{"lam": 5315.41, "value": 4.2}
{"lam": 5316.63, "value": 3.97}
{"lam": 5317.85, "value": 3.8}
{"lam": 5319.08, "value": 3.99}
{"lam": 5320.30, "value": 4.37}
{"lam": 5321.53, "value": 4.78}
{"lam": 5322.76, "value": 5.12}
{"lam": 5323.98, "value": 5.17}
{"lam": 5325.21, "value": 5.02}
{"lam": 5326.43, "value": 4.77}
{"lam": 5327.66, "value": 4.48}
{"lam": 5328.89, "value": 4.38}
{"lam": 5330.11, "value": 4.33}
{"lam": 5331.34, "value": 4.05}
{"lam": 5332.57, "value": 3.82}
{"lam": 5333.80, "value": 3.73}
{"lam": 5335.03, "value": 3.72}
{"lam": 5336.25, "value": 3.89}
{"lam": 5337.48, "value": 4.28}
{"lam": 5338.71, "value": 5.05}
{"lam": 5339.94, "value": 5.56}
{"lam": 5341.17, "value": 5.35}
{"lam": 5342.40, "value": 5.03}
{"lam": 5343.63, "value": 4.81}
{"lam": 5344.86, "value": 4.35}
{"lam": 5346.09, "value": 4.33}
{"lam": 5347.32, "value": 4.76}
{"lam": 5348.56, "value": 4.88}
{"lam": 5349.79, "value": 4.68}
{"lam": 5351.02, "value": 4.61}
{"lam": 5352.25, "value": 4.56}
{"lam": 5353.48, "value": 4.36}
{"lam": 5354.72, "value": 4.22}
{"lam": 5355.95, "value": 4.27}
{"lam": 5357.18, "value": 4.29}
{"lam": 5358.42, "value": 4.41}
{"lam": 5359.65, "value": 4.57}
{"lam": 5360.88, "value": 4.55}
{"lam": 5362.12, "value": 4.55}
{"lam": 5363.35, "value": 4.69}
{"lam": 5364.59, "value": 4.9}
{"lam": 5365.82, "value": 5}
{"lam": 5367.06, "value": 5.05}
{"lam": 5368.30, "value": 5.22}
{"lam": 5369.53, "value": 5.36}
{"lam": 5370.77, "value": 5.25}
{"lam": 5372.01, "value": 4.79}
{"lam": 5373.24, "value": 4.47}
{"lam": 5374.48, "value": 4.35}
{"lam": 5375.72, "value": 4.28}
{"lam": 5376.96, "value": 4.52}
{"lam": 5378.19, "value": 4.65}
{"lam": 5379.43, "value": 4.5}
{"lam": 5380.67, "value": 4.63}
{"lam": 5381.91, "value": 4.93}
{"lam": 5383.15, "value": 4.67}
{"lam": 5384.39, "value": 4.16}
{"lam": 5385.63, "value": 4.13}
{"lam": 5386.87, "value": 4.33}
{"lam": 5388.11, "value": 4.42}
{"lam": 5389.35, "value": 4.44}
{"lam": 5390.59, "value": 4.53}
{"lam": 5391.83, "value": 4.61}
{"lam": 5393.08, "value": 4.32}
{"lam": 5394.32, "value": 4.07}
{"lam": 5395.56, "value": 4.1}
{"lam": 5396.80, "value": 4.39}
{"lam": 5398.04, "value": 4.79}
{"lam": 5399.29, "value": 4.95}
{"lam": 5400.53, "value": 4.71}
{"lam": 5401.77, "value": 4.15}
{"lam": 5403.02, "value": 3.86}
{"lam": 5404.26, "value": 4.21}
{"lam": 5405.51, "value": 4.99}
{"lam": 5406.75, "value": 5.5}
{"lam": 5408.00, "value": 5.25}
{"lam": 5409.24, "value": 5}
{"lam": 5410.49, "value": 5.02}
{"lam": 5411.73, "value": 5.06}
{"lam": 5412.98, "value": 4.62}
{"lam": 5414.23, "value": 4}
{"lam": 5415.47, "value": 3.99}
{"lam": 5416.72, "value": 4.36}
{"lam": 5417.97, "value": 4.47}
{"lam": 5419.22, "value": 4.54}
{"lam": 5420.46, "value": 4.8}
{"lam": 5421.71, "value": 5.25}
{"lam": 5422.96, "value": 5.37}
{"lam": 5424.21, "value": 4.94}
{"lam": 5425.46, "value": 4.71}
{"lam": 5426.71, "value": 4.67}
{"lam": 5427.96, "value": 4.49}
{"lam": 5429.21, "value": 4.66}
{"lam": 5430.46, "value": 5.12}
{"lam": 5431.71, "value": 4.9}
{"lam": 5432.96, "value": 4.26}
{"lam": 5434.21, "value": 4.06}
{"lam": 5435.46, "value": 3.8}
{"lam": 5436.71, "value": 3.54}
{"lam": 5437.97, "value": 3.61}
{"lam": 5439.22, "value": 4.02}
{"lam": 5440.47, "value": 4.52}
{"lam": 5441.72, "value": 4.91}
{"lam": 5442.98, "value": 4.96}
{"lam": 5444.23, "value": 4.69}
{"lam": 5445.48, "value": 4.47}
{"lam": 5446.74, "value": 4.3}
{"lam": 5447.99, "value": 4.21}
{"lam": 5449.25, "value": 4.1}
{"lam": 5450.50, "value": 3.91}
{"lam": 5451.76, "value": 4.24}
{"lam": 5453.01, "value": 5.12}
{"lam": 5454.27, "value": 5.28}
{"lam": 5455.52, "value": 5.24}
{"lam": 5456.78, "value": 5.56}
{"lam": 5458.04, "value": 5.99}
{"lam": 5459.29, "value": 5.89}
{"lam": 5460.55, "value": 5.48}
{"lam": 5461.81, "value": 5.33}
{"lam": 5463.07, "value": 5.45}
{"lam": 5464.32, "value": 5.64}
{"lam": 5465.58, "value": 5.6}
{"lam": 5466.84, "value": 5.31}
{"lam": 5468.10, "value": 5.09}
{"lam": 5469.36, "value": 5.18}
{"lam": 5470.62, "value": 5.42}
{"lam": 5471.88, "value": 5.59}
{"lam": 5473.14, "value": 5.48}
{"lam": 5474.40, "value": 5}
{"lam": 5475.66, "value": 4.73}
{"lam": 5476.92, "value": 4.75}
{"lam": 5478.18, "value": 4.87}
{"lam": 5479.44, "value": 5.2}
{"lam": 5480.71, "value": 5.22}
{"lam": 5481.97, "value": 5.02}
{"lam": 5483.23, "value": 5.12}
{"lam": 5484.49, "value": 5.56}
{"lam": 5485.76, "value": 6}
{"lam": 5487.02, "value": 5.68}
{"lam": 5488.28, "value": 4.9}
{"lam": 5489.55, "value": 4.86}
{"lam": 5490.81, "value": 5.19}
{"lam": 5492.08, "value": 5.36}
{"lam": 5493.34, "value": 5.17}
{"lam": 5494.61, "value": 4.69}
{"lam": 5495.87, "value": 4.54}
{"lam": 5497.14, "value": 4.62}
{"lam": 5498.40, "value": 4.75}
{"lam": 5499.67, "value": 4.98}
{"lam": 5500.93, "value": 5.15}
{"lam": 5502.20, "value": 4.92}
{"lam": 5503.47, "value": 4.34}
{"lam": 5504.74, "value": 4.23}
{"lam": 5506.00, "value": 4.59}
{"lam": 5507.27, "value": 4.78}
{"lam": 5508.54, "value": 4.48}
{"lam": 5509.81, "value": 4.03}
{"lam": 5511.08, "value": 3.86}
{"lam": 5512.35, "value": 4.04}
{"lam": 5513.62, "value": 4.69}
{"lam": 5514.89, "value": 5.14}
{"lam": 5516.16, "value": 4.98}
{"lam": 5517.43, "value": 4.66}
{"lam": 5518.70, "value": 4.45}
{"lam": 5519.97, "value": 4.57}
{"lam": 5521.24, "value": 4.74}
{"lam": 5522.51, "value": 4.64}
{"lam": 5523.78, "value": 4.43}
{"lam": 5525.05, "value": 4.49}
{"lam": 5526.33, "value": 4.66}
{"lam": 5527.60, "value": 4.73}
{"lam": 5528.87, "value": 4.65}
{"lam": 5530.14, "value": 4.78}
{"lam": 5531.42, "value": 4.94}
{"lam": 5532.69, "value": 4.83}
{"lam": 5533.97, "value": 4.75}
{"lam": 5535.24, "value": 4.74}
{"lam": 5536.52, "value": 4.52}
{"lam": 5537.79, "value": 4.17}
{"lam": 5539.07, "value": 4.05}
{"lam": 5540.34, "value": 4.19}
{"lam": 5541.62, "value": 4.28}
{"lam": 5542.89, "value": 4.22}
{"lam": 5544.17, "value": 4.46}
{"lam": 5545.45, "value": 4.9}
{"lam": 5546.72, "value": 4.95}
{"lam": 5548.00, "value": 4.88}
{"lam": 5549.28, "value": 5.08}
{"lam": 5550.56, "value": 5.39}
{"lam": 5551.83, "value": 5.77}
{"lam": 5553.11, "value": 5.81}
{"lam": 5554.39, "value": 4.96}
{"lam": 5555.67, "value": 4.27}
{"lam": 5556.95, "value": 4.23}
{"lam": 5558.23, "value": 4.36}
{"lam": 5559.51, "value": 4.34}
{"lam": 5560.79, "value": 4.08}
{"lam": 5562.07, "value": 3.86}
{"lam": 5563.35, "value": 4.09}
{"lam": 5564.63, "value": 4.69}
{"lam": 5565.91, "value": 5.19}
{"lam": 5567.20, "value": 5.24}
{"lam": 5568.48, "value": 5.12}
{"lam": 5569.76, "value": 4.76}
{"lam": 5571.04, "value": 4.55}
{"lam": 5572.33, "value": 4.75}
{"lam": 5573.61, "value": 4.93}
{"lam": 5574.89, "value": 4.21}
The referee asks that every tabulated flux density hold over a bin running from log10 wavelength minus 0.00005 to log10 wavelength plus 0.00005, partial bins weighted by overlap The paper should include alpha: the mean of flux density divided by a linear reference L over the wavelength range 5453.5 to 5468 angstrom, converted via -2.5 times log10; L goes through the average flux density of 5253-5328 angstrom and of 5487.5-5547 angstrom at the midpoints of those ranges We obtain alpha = -0.18 mag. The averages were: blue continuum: 4.77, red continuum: 4.64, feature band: 5.5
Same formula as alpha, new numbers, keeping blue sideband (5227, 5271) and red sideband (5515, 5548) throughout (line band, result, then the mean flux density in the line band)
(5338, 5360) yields 0.045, 4.67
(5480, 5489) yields -0.146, 5.35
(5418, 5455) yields 0.049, 4.53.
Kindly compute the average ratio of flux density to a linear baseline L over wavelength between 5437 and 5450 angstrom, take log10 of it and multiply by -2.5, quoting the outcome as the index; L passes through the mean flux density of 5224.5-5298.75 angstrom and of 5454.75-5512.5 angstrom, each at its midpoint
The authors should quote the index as 0.16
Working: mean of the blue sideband 4.99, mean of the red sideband 5.07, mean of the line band 4.35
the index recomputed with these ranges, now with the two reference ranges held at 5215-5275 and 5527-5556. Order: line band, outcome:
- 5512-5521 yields 0.02 mag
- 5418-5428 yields -0.01 mag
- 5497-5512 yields 0.05 mag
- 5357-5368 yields 0.03 mag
